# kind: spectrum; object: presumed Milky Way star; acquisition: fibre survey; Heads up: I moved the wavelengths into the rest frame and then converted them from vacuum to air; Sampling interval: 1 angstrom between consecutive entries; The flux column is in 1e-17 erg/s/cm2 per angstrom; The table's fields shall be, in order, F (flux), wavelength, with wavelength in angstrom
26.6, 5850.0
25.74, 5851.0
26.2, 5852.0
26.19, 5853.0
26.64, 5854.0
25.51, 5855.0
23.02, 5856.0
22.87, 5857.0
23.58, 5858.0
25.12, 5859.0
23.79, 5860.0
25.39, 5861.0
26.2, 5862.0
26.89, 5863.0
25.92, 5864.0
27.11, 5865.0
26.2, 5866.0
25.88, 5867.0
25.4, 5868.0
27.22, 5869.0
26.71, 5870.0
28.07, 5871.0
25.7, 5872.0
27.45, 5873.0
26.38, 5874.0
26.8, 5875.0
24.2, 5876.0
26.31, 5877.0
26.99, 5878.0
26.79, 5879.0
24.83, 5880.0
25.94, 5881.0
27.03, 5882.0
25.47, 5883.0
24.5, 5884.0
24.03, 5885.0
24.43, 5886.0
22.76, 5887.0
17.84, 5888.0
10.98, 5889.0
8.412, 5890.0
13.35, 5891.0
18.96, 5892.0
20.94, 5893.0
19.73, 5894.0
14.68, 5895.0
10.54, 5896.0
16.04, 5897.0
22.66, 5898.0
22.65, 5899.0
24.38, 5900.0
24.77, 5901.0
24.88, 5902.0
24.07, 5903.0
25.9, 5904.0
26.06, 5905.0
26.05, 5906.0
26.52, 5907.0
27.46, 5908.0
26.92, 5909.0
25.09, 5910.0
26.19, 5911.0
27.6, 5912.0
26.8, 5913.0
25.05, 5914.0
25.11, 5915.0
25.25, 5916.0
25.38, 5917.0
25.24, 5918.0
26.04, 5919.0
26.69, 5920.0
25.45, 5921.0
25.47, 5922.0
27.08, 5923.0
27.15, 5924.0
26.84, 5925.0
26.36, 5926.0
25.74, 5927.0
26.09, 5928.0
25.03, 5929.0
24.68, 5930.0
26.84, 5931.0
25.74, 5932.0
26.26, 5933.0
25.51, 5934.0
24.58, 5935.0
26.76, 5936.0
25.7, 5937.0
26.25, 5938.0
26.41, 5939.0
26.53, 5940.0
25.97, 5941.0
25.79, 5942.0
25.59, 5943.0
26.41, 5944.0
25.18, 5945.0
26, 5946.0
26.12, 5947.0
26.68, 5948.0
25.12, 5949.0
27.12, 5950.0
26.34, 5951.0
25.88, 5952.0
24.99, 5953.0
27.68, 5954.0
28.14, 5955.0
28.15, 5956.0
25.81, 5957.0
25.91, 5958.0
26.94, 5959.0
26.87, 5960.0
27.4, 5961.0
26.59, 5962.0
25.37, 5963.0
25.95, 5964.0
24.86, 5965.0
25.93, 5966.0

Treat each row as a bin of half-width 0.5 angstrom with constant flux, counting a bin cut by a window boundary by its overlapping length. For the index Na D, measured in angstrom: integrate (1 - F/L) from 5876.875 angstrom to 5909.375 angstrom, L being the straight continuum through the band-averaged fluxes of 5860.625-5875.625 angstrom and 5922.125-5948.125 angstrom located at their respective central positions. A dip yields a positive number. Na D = 5.15 angstrom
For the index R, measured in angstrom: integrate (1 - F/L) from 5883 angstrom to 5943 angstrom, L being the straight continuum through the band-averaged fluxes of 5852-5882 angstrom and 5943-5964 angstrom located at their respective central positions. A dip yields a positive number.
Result 5.3 angstrom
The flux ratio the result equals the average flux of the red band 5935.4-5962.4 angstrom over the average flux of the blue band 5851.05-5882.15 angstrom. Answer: 1.0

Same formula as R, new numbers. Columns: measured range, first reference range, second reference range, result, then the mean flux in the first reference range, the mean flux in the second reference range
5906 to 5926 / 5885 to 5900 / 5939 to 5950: -4.3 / 17.9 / 26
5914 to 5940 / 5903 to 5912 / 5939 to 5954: 0.2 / 26.2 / 26.1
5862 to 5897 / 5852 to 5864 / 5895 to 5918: 2.4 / 25.1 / 24.1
